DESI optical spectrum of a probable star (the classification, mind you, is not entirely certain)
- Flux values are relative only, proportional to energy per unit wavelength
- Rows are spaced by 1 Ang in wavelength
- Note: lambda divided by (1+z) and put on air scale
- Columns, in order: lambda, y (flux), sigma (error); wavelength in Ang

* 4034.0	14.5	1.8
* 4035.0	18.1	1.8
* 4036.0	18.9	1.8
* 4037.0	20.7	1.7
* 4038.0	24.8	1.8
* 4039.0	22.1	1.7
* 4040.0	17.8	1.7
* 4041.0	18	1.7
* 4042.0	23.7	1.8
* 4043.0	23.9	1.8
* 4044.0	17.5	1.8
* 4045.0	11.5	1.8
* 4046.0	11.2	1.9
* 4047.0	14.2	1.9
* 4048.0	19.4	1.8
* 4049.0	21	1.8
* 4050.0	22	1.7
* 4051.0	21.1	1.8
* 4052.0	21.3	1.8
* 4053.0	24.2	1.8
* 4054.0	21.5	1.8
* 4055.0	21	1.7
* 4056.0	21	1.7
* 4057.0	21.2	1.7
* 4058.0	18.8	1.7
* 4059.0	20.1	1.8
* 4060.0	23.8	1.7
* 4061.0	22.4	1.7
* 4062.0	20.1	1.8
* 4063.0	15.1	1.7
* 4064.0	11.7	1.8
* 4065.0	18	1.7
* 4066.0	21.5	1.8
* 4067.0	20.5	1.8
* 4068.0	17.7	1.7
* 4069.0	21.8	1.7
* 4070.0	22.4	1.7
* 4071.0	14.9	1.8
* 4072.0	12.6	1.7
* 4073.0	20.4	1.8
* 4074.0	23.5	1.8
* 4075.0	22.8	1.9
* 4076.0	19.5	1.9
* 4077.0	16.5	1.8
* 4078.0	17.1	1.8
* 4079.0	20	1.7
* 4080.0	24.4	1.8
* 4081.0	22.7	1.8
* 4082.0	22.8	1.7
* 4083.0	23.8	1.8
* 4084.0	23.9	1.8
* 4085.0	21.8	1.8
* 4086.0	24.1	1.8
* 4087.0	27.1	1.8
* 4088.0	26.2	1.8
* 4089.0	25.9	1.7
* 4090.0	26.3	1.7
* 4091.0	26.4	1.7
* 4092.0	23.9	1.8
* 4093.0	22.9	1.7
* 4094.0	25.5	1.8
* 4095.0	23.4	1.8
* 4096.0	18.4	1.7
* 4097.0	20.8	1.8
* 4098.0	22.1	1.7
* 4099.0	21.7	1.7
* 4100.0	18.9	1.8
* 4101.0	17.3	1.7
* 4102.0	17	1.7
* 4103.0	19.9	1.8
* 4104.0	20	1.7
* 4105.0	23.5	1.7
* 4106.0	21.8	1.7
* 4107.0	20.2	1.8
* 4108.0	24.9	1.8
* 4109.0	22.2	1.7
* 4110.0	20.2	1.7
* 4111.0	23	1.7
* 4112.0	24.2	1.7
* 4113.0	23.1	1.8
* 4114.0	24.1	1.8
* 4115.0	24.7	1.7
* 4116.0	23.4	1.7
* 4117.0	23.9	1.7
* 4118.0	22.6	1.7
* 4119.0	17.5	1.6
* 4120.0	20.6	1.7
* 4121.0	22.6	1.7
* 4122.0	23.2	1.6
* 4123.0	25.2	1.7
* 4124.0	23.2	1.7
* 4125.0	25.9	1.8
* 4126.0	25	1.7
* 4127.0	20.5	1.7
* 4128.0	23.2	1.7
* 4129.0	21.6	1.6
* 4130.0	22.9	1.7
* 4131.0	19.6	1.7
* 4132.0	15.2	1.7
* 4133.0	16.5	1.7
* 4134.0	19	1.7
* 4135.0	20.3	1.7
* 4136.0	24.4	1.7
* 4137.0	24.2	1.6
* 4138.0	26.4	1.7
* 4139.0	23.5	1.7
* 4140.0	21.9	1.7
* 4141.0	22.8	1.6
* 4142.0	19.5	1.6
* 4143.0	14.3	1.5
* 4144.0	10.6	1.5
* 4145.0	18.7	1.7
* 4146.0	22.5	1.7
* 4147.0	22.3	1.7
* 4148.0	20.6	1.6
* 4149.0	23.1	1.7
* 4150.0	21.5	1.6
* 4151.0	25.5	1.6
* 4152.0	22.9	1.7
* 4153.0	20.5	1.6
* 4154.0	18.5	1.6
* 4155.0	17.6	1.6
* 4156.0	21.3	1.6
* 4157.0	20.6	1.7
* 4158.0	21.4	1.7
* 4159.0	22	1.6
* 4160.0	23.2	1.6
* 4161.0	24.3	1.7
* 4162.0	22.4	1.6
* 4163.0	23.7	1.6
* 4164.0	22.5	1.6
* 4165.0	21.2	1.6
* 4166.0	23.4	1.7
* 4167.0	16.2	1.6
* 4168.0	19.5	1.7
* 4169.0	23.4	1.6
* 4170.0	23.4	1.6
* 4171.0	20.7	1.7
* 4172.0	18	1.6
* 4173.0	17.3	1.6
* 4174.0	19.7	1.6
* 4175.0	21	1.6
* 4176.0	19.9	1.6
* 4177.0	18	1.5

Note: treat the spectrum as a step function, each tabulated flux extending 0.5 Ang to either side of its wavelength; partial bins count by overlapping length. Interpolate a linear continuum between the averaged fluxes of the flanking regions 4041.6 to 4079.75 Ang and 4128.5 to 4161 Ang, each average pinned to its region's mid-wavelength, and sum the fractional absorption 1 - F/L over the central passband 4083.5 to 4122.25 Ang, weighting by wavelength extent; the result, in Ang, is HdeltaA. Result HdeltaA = -4.7 Ang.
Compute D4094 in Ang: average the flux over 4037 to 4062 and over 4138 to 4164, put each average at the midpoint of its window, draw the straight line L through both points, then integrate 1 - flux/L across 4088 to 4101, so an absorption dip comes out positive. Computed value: -1.5 Ang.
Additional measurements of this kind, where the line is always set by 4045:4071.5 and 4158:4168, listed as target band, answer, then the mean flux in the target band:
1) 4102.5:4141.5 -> -2.4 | 22.2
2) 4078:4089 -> -1.9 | 23.5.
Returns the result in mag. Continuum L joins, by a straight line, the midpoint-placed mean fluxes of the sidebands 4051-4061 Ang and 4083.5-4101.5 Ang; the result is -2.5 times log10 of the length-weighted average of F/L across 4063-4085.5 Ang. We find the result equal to 0.12 mag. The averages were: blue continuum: 21.5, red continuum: 23.1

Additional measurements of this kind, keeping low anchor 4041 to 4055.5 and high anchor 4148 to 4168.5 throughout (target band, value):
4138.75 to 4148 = 0.093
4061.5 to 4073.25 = 0.105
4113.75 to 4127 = -0.112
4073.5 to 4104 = -0.100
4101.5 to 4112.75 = -0.051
